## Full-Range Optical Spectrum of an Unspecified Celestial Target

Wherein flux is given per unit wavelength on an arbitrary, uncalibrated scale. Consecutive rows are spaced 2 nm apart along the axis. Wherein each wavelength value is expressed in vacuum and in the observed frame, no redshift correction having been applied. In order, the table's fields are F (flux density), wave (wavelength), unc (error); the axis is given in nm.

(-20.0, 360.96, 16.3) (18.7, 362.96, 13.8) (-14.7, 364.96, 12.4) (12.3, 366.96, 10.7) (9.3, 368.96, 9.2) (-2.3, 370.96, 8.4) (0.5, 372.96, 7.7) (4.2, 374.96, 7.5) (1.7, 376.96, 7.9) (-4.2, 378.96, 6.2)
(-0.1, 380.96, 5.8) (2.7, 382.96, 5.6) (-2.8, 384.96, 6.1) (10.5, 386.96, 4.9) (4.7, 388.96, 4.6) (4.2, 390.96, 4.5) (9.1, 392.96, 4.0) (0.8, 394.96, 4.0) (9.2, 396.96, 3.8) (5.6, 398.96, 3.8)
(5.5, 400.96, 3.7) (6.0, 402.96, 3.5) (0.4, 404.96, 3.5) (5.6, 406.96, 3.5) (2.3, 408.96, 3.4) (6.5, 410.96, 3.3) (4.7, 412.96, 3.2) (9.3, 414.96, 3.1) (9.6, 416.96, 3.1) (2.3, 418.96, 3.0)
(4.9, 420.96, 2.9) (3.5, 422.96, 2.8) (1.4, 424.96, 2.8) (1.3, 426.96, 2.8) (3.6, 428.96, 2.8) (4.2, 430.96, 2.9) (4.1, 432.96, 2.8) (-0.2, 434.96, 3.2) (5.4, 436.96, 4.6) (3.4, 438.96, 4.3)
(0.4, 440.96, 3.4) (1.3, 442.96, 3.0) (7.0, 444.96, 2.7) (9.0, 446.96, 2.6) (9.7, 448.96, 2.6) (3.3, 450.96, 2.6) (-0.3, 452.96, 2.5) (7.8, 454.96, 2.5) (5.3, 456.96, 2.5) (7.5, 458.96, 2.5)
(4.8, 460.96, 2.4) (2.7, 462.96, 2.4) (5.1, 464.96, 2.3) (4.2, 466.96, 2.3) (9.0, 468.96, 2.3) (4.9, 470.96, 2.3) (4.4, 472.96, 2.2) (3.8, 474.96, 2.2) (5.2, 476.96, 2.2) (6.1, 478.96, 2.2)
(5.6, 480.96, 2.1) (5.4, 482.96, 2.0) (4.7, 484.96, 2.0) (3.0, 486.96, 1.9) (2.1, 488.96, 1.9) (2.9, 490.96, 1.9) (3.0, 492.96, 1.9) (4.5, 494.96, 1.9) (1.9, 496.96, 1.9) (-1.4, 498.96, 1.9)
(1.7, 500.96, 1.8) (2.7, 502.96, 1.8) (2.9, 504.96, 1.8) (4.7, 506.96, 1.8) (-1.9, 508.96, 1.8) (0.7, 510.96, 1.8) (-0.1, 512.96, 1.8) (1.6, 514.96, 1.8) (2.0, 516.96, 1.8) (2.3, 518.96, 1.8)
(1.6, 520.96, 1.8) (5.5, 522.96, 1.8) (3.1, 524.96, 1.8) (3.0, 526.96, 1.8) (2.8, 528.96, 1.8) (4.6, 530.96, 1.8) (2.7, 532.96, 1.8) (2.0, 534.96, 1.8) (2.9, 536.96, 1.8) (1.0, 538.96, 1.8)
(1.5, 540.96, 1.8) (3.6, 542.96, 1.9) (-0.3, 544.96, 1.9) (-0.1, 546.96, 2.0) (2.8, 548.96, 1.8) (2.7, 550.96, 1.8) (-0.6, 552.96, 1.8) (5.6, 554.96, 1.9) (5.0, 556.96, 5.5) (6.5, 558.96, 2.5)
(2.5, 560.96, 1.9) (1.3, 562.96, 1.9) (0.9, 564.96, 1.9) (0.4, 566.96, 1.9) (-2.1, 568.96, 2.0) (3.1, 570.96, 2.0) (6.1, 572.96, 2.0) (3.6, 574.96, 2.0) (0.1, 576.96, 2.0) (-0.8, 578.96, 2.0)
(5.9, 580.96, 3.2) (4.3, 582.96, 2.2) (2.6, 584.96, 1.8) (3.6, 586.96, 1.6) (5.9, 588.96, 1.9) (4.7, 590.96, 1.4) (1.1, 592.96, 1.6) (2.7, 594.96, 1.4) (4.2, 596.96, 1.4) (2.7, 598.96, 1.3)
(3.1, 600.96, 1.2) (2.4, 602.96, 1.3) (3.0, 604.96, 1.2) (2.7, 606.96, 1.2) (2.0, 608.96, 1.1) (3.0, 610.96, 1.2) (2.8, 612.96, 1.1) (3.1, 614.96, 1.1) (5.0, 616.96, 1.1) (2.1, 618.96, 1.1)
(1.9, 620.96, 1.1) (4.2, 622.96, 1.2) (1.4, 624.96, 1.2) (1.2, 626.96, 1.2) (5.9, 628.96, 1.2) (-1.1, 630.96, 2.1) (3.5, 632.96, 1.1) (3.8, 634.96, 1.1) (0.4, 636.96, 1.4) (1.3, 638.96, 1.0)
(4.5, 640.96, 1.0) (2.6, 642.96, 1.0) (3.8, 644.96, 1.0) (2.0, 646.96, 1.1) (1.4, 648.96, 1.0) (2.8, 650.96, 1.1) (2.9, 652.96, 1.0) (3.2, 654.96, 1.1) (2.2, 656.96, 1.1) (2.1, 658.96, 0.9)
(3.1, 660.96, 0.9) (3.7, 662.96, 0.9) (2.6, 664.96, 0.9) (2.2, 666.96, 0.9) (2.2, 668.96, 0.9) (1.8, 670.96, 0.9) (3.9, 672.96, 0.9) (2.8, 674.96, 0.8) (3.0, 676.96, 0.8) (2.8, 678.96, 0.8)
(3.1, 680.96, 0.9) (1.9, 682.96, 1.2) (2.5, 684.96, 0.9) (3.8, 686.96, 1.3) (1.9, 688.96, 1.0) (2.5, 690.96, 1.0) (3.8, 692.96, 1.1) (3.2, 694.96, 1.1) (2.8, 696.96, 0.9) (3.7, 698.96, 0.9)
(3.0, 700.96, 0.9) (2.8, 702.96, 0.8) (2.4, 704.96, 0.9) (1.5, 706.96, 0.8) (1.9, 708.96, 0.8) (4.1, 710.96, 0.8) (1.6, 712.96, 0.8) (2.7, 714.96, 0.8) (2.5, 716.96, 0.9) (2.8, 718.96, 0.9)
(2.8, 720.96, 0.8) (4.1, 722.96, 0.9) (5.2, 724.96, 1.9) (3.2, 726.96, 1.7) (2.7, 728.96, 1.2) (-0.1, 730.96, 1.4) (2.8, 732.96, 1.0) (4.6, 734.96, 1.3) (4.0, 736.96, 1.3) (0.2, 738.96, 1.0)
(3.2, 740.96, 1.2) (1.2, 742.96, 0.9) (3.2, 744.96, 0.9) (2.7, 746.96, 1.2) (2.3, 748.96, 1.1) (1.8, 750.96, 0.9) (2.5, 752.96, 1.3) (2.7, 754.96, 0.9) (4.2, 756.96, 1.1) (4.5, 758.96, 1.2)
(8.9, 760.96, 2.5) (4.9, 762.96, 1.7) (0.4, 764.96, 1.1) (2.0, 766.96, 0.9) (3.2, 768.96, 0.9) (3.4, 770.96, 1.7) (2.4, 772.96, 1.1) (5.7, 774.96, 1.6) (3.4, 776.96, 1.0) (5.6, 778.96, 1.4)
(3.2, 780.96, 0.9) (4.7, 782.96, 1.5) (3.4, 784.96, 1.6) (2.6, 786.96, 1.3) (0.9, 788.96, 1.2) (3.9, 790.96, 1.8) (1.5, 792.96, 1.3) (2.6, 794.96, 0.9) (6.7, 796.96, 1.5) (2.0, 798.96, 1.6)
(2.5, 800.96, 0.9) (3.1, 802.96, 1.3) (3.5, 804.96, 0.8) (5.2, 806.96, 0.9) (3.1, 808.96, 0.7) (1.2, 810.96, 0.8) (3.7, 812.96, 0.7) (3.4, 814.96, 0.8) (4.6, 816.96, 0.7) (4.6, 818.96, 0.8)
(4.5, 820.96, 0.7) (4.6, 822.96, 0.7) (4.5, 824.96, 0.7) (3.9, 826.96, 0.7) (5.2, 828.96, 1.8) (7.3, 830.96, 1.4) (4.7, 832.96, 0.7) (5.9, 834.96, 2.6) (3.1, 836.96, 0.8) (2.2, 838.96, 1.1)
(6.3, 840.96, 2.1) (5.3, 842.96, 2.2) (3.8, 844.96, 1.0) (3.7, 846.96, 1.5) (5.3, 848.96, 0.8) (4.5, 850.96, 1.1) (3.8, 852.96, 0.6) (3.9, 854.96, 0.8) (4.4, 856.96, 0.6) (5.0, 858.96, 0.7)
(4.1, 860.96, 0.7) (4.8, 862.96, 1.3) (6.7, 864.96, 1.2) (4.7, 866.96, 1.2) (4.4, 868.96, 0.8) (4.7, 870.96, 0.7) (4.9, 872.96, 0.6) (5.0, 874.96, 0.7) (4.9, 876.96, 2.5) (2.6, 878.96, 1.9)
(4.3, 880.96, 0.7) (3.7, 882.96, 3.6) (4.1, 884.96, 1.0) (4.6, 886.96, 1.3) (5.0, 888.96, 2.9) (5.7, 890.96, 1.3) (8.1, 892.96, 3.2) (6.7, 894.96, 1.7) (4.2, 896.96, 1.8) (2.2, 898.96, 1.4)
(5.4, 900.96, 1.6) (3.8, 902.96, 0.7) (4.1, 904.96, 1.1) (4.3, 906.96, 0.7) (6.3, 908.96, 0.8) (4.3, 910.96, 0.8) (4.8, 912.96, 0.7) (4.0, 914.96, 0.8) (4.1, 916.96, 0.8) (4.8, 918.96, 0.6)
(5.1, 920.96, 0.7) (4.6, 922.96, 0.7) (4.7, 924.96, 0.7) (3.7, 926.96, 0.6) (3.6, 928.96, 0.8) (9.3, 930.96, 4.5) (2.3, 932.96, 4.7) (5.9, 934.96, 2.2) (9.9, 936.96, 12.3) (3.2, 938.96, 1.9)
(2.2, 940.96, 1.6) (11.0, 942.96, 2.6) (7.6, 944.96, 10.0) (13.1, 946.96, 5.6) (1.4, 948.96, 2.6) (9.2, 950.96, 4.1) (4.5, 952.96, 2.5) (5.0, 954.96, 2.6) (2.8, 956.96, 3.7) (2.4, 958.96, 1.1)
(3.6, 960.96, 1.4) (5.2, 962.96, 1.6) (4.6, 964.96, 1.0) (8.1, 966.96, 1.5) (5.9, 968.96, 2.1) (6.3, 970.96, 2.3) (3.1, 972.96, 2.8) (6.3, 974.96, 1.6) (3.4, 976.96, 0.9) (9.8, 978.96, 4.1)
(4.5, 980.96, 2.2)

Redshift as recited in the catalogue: 1.04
